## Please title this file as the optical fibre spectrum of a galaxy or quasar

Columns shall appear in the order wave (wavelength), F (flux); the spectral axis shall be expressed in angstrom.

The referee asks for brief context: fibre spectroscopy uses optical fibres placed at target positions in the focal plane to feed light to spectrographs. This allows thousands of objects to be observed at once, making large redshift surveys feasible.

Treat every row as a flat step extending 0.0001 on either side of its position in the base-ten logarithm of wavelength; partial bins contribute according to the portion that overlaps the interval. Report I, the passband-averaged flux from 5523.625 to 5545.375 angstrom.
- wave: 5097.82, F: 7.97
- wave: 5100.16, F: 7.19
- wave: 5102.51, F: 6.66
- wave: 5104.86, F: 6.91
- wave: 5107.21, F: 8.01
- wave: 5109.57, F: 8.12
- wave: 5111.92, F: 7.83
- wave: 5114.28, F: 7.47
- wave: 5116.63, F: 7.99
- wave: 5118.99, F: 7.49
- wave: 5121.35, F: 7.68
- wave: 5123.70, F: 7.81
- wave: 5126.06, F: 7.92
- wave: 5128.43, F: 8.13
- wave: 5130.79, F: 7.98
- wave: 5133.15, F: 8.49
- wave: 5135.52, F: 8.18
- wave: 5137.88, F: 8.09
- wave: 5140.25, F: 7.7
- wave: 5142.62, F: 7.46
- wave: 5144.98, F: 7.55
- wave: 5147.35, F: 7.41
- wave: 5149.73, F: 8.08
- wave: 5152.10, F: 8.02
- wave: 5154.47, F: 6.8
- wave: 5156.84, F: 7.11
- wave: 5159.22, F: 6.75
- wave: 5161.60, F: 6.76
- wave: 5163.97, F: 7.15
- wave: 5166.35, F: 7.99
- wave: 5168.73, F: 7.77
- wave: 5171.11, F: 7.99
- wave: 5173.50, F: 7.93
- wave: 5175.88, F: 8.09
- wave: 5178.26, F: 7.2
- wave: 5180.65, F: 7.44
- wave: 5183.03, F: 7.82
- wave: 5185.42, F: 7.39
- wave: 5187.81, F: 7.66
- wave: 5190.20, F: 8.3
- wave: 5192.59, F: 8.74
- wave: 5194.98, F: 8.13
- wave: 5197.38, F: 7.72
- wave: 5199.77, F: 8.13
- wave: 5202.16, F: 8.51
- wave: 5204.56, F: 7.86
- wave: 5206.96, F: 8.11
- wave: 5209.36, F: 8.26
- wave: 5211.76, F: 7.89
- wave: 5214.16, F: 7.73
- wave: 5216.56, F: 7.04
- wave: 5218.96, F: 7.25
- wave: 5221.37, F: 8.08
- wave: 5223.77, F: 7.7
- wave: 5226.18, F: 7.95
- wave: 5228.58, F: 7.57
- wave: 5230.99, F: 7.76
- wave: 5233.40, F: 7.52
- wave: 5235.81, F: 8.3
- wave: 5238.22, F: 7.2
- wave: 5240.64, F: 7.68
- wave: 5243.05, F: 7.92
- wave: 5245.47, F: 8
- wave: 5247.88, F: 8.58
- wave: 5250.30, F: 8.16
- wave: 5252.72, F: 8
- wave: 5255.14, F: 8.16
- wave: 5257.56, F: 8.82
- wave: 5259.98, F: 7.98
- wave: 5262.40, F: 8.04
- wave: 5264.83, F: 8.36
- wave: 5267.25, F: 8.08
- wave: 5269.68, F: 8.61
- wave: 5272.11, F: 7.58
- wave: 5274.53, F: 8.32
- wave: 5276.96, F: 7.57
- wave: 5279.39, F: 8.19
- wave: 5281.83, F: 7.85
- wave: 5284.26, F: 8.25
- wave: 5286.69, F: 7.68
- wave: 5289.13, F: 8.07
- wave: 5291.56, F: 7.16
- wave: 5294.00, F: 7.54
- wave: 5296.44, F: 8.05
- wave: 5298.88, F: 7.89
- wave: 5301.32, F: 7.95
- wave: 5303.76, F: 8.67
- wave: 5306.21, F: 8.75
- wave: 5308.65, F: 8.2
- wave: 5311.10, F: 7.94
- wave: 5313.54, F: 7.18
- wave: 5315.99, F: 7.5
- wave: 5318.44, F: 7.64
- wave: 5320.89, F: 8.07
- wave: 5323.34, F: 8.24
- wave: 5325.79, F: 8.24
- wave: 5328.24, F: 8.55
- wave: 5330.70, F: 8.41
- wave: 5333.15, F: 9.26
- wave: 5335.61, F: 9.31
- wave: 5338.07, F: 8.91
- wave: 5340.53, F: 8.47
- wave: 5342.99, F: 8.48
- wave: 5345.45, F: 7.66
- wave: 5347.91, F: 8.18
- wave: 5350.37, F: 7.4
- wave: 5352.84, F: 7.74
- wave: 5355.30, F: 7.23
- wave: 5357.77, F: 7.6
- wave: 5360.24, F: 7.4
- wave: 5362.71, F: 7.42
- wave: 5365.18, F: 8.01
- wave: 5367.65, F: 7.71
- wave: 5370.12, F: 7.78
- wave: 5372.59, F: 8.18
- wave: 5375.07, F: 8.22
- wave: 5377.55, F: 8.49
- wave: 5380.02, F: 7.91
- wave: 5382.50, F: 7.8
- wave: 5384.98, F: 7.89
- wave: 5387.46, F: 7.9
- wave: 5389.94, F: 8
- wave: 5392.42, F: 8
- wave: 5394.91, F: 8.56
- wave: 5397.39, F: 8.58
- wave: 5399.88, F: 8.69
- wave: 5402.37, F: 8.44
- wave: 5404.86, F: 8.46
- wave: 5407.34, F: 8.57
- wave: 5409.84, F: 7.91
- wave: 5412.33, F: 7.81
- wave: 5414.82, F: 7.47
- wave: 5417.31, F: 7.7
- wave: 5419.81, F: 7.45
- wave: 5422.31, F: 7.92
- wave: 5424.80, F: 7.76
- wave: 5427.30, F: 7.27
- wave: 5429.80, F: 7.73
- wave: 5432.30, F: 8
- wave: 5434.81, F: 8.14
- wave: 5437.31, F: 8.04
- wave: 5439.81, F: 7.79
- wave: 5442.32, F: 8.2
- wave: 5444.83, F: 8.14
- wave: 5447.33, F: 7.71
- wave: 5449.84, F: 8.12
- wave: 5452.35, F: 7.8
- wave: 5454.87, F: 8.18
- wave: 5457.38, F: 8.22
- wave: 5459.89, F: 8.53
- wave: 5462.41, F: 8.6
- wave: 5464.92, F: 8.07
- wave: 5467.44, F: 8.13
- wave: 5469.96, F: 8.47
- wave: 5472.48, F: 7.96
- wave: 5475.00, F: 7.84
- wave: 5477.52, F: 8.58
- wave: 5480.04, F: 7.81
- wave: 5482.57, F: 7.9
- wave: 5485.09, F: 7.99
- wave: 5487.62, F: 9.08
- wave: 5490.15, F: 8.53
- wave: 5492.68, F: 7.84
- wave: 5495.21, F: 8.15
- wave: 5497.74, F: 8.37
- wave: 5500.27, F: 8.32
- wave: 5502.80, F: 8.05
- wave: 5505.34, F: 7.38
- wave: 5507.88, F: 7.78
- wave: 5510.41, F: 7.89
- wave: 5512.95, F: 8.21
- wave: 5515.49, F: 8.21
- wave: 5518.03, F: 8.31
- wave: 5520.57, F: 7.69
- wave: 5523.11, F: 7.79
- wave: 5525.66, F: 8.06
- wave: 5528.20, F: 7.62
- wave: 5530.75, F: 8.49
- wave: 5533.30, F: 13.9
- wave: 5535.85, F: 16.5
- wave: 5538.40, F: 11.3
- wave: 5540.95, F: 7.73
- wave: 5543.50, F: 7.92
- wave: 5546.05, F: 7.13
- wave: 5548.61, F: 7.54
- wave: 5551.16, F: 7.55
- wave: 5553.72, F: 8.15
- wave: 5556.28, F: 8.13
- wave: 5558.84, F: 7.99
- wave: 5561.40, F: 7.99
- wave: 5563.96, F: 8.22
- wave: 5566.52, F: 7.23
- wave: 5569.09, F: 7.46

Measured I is 10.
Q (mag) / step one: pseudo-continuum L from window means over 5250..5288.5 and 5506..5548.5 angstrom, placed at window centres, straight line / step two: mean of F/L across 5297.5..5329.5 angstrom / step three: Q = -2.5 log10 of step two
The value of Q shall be 0.025 mag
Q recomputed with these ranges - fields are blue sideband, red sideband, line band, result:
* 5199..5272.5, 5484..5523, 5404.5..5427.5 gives 0.03 mag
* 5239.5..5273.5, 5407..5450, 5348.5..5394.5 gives 0.02 mag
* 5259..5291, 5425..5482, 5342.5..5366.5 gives 0.05 mag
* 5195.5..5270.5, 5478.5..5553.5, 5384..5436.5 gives 0.04 mag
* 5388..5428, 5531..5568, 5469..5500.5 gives 0.05 mag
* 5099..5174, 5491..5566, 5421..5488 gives 0.04 mag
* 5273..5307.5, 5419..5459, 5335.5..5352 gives -0.04 mag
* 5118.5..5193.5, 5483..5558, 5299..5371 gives 0.01 mag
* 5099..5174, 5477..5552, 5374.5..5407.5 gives 0.01 mag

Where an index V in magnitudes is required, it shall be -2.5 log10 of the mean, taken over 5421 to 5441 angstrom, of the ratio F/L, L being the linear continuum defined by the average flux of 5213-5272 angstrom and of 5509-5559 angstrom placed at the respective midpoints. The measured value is 0.09 mag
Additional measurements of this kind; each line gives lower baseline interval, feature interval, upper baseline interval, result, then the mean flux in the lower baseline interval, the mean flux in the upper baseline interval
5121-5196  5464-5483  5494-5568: 0.04 mag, 7.74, 8.54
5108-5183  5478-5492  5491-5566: 0.02 mag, 7.69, 8.55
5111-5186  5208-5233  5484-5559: 0.02 mag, 7.67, 8.6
